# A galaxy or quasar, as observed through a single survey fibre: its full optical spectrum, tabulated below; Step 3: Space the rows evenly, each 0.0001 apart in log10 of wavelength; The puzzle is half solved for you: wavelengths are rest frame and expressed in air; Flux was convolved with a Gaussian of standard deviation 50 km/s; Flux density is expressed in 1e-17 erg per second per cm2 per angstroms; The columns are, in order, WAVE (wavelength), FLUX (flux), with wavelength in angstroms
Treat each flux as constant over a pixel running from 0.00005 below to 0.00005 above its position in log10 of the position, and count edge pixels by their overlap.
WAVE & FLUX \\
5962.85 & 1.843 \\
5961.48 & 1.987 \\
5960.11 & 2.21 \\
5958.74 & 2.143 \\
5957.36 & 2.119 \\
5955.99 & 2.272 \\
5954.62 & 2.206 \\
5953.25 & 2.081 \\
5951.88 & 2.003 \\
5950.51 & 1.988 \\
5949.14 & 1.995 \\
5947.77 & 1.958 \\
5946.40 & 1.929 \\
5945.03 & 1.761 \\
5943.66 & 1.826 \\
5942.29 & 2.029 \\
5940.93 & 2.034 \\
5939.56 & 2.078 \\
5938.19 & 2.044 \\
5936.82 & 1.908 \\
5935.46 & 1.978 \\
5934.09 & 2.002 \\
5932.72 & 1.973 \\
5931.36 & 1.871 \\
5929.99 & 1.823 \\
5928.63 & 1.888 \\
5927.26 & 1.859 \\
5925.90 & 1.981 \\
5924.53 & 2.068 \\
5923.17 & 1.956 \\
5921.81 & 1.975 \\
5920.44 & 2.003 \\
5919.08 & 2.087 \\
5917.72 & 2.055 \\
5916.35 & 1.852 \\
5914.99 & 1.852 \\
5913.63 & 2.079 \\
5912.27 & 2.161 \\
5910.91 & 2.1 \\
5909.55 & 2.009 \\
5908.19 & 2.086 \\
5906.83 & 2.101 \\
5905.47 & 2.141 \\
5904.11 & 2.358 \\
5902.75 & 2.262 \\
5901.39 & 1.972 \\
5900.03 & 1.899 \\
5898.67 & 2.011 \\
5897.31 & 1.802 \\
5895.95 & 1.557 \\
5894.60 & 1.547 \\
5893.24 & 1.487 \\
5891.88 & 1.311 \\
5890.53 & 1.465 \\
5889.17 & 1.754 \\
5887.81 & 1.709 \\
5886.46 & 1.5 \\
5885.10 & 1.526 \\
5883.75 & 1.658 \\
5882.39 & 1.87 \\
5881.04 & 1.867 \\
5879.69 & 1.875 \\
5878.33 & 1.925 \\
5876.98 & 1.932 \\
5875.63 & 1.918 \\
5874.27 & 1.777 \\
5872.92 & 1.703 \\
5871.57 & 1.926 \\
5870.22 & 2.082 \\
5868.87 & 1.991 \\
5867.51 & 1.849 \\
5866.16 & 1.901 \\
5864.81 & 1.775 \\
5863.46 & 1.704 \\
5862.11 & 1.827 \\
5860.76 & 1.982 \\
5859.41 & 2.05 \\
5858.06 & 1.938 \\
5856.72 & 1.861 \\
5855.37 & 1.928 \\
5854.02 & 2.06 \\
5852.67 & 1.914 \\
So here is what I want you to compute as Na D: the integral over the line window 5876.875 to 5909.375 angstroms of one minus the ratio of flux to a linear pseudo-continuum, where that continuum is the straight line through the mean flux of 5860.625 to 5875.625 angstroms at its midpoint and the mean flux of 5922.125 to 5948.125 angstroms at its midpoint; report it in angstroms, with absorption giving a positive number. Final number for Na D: 1.3 angstroms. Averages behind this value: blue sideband 1.86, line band 1.82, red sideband 1.95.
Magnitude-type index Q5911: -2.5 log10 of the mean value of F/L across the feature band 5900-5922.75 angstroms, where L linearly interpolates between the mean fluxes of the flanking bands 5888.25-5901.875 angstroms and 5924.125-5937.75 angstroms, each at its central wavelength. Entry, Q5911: -0.153 mag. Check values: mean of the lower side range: 1.68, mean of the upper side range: 1.93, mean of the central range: 2.06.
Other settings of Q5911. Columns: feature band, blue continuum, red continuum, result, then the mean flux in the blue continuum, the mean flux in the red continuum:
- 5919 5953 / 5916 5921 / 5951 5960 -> 0.059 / 2.01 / 2.14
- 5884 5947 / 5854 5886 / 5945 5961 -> 0.041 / 1.87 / 2.07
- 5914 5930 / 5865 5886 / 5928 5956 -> -0.011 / 1.85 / 1.98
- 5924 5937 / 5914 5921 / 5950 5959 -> 0.049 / 1.97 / 2.12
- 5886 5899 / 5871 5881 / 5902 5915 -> 0.238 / 1.86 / 2.13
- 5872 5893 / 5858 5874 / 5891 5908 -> 0.099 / 1.89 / 1.87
